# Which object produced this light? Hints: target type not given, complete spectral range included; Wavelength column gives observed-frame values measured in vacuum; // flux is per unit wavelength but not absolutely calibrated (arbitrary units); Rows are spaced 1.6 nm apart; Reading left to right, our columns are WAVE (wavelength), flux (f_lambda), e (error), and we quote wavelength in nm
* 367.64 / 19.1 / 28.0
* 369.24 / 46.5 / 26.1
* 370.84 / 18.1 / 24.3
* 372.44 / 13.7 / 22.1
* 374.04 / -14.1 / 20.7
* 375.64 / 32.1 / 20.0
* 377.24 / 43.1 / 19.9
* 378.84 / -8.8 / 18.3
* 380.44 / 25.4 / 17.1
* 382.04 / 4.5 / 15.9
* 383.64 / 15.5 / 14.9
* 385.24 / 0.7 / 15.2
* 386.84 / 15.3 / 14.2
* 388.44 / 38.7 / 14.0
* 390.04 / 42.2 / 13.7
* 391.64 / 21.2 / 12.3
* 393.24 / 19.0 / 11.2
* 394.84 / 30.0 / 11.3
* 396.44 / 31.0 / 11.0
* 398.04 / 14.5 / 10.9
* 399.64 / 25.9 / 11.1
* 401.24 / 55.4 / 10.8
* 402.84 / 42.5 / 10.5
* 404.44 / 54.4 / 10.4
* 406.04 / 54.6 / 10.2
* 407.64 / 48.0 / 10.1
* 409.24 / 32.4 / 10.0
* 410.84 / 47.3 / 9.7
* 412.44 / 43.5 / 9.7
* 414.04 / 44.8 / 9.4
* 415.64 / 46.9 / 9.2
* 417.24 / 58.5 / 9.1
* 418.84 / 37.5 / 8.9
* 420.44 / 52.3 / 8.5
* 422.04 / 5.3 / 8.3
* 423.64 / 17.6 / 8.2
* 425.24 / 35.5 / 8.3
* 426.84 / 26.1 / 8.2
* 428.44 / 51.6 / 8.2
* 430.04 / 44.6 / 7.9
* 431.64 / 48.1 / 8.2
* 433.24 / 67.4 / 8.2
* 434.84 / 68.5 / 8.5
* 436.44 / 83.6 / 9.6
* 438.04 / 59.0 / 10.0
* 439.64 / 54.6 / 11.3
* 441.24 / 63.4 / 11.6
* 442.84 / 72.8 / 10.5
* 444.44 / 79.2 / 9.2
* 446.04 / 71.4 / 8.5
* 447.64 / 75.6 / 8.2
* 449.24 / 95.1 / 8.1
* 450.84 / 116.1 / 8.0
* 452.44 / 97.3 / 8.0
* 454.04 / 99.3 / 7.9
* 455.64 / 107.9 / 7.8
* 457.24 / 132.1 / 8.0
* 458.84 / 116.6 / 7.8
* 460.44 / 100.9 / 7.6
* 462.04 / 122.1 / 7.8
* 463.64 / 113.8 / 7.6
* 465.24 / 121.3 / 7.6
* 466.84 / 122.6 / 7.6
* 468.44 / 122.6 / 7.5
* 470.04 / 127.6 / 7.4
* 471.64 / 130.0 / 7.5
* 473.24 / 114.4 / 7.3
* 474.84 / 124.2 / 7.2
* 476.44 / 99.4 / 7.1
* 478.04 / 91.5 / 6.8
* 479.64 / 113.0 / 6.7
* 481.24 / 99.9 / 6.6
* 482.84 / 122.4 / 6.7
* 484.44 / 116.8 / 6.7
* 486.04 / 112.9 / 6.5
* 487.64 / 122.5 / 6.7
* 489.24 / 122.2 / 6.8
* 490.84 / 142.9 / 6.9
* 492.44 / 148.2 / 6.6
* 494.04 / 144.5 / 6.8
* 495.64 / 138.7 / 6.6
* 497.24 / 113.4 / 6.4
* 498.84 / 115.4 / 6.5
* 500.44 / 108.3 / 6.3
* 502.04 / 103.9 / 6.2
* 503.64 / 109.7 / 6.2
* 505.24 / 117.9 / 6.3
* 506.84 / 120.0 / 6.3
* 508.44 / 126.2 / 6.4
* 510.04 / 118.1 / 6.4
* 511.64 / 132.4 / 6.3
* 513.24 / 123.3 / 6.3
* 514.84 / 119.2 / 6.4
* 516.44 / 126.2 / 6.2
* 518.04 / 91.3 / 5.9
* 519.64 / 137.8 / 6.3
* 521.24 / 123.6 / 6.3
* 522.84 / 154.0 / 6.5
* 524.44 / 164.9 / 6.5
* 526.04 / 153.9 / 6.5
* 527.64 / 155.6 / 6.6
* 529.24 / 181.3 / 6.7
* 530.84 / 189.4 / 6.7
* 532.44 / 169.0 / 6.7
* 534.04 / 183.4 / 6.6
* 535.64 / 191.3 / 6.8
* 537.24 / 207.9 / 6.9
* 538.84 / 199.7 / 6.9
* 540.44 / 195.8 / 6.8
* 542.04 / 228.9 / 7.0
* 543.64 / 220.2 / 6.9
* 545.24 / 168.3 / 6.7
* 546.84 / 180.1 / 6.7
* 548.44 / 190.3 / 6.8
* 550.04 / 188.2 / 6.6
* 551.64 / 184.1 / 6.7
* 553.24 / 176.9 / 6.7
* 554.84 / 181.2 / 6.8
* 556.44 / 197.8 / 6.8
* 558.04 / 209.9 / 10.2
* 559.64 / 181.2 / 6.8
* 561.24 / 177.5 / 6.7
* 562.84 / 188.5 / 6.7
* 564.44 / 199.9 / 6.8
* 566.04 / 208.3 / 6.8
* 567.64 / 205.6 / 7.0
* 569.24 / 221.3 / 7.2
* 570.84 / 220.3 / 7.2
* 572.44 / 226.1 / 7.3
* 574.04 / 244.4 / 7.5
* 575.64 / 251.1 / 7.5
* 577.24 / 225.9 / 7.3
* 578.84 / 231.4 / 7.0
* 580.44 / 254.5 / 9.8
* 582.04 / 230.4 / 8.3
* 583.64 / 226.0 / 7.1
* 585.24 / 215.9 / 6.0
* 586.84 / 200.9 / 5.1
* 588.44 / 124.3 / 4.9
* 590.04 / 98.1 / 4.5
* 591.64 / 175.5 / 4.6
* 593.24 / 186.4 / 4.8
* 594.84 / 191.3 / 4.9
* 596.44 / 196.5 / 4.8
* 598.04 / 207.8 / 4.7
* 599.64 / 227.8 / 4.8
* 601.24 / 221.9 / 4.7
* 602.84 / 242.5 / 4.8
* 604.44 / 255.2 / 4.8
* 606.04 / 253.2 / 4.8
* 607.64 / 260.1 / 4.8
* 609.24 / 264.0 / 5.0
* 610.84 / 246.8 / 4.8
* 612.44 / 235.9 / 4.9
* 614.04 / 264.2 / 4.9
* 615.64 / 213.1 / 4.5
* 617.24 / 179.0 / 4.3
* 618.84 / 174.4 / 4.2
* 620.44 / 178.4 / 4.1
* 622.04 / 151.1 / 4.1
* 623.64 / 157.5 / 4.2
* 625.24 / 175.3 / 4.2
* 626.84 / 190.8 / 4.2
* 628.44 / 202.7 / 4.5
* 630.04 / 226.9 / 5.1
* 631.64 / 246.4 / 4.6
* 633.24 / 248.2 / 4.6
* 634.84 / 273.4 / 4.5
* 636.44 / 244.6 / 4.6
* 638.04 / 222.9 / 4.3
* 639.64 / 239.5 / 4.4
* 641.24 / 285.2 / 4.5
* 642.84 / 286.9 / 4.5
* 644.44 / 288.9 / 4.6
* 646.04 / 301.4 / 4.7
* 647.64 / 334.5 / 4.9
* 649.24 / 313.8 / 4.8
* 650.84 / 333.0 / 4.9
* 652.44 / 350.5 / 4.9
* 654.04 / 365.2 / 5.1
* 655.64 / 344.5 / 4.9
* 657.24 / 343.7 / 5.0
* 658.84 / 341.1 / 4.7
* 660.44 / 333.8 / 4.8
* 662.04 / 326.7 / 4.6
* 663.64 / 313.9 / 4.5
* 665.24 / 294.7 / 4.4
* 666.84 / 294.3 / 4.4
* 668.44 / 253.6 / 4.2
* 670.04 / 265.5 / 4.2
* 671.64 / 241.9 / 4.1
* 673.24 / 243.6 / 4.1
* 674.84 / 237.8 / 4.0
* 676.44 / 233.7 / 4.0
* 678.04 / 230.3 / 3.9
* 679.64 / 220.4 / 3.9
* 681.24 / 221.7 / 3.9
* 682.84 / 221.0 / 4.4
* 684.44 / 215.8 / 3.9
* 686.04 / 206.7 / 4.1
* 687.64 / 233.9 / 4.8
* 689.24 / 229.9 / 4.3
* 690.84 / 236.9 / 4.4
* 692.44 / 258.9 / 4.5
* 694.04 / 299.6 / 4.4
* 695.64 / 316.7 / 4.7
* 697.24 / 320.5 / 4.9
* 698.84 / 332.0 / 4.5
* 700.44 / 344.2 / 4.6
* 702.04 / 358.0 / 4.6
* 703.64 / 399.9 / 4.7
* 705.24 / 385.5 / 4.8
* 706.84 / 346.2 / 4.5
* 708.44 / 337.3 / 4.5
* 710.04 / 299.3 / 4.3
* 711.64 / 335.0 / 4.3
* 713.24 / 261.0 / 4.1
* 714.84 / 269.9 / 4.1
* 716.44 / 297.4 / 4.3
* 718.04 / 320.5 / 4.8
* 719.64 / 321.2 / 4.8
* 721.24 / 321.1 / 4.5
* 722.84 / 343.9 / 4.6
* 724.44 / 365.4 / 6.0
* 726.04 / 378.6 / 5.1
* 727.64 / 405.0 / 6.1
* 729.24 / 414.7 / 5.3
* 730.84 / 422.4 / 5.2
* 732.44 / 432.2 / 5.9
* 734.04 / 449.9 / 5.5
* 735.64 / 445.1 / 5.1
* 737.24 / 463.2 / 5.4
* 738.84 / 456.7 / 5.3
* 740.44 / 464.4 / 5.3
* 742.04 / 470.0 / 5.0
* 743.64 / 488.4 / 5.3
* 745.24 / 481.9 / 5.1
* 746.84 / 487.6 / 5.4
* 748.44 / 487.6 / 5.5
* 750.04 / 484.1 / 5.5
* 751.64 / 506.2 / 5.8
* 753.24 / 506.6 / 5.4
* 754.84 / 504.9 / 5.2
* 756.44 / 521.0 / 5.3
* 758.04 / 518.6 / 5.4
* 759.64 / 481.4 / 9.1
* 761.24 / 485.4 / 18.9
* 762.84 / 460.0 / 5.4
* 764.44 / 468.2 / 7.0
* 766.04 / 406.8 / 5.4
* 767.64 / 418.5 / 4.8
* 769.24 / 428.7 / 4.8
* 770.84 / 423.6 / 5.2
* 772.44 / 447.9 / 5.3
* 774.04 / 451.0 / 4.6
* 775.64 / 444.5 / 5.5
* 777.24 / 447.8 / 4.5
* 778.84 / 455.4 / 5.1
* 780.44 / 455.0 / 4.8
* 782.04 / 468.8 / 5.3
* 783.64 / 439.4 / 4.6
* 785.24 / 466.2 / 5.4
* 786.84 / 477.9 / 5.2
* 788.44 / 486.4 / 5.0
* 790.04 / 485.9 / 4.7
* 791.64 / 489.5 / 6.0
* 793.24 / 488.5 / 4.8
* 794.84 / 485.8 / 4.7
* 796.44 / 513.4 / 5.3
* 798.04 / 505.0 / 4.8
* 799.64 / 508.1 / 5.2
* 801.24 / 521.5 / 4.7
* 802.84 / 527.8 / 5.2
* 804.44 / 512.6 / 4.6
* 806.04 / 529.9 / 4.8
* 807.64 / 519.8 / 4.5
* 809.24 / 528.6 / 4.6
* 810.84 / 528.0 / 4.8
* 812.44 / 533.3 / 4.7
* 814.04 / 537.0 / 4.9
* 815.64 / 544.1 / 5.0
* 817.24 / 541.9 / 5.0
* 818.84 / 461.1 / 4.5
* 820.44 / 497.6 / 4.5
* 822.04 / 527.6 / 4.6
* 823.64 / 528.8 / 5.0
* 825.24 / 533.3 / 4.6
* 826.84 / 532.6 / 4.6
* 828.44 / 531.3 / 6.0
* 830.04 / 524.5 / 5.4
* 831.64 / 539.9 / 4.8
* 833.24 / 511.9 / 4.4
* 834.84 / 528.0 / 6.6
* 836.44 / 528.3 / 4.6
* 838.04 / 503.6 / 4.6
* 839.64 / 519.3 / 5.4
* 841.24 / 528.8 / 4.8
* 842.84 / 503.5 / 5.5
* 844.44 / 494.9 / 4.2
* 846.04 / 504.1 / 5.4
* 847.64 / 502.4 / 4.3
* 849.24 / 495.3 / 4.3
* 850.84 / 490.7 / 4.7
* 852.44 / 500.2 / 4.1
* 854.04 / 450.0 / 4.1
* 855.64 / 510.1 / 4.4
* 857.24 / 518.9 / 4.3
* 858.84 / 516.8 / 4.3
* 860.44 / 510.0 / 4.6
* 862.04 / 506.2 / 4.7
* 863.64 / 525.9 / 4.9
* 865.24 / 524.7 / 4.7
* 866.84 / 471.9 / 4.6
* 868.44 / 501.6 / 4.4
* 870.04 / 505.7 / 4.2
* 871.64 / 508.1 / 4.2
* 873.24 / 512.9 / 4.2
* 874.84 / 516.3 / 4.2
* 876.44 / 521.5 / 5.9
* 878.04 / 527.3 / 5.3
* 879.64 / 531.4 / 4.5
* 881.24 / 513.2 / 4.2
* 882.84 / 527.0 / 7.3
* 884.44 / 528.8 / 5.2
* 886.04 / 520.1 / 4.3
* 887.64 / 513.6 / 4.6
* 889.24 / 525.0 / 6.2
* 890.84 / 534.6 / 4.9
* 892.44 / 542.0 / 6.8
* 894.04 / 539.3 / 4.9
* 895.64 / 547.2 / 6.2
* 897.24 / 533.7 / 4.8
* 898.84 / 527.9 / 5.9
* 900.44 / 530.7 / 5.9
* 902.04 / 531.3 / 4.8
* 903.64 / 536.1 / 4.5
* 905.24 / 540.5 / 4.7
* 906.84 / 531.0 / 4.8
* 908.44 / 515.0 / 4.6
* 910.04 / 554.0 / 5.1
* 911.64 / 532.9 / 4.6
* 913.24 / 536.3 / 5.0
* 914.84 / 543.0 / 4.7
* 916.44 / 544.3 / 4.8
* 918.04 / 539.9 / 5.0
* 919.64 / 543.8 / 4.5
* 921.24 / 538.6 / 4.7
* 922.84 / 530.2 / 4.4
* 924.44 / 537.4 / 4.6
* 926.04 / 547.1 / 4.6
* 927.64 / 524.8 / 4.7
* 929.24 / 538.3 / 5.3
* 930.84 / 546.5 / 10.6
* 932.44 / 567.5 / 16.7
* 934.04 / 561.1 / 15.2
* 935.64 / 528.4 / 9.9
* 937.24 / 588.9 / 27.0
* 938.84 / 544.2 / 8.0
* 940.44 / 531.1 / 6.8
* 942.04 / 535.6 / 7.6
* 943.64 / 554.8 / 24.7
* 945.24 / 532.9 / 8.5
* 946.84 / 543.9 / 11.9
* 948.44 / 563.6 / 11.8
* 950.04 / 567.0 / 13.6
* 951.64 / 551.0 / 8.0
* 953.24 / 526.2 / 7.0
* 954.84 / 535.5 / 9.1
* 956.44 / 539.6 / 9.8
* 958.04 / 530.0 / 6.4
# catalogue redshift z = 0.000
